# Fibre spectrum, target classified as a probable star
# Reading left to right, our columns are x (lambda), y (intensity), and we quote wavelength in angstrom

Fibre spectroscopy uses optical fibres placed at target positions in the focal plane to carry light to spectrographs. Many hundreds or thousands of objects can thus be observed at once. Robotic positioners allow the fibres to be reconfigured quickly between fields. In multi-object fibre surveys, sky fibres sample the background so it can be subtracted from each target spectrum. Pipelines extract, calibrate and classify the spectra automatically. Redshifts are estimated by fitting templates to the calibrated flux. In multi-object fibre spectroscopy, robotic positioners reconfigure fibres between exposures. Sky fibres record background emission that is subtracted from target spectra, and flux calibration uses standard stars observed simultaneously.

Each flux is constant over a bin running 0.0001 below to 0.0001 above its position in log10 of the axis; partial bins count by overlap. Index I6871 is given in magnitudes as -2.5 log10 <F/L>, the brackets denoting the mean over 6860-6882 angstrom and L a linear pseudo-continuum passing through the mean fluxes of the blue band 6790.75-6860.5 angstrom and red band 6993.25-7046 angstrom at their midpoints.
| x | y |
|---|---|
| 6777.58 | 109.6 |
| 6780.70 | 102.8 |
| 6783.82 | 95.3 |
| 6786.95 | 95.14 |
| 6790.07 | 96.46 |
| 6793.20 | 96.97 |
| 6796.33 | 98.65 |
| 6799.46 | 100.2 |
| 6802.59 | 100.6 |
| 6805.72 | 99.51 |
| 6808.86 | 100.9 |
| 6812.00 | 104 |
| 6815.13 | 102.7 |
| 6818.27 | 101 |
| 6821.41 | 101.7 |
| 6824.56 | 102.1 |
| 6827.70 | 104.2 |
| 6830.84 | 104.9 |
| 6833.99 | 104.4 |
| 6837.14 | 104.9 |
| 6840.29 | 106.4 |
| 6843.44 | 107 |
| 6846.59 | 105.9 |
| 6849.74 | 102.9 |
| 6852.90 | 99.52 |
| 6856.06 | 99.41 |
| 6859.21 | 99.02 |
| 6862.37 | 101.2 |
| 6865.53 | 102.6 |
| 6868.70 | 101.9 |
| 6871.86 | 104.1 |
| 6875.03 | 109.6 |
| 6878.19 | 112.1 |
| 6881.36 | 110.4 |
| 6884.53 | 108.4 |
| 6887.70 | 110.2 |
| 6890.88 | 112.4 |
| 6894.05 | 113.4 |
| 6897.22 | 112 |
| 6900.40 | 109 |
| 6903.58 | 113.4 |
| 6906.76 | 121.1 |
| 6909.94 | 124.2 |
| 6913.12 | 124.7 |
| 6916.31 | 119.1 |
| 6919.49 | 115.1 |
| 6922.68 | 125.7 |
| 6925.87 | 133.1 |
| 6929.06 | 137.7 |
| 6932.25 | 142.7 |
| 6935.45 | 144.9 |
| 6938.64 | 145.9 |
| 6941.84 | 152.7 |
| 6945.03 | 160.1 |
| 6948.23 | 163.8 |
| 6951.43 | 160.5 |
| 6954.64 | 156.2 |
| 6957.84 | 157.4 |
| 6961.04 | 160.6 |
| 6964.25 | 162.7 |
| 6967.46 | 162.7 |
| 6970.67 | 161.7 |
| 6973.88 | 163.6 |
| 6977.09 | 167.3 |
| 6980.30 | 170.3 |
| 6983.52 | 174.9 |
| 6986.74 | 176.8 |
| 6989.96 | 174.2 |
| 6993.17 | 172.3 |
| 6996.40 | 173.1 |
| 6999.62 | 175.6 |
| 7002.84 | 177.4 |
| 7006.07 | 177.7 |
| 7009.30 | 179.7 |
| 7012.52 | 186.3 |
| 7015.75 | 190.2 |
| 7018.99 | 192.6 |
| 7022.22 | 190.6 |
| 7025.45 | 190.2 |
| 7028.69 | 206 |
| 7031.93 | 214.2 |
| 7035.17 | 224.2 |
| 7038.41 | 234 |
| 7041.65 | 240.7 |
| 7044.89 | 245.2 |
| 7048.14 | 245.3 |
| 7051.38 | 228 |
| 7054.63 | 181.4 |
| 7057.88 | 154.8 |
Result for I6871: 0.18 mag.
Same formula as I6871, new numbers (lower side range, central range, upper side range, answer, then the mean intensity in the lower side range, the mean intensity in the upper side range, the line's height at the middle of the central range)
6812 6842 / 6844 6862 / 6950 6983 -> 0.129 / 104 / 163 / 115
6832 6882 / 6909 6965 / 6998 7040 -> 0.044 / 104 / 195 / 149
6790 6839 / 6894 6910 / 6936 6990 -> 0.194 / 102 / 162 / 137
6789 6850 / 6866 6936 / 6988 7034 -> 0.173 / 102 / 186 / 138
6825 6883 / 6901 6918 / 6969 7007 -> 0.108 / 104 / 172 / 132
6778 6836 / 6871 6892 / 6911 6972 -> 0.151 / 101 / 146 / 126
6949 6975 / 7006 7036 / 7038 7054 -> 0.096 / 161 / 236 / 213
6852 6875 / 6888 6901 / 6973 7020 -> 0.070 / 102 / 177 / 119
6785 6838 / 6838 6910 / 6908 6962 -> 0.133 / 101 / 142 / 122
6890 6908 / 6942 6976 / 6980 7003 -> -0.055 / 113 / 174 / 153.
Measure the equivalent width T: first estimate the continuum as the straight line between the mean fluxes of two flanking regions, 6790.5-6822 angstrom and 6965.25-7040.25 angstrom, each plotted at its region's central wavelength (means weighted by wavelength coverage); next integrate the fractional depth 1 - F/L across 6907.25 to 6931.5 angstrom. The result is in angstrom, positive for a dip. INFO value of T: 3.7 angstrom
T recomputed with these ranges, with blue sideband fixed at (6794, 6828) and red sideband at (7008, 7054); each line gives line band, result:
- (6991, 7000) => 0.95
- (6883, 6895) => 2.51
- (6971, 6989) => 1.54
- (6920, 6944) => 3.31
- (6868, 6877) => 1.79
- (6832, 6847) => 1.27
